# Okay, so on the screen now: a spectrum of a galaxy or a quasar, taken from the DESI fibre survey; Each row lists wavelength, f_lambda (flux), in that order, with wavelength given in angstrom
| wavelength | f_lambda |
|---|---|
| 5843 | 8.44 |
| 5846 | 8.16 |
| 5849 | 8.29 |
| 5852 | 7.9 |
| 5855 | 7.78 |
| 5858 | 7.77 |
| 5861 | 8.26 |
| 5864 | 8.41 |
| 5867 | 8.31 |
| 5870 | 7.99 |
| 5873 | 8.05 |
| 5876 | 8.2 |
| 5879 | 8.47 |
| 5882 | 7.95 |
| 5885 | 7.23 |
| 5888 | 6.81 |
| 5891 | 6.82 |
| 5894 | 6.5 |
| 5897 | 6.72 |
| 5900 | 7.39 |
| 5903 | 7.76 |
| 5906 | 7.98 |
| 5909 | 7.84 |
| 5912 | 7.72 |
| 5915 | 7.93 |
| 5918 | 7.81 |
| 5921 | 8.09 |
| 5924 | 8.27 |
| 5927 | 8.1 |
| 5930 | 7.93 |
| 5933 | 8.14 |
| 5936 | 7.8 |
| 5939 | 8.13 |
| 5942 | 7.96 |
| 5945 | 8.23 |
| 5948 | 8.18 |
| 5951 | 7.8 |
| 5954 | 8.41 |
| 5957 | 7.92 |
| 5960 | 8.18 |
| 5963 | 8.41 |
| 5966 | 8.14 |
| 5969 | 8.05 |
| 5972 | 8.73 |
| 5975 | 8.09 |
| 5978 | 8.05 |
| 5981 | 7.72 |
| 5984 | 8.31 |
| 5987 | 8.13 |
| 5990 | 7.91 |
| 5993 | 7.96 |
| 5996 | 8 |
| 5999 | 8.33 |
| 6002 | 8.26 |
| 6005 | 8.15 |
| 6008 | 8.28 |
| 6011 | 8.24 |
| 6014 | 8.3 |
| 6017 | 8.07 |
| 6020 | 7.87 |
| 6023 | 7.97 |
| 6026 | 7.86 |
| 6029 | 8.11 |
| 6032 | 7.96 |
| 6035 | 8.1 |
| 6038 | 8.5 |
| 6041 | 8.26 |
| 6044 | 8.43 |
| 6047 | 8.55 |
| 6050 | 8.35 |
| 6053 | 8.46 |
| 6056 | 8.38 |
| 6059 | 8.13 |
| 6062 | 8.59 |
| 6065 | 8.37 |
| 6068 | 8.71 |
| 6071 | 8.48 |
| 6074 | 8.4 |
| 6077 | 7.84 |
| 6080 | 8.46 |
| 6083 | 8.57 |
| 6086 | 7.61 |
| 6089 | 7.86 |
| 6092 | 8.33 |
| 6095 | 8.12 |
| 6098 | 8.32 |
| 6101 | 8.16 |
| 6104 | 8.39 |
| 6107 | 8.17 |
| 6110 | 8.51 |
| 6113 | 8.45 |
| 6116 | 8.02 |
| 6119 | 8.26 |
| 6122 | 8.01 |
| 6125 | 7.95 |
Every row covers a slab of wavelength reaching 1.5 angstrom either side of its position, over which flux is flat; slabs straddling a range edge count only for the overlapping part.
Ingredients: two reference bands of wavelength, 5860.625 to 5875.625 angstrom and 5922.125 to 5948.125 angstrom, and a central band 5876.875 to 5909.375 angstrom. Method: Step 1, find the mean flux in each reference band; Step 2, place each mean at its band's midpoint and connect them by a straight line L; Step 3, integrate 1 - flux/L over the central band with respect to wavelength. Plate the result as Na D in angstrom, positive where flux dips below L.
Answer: 3.0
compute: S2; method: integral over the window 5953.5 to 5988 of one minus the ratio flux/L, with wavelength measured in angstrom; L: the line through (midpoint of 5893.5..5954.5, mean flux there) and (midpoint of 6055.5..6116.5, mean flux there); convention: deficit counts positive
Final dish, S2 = -0.84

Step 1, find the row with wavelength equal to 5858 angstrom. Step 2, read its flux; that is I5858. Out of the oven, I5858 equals 7.77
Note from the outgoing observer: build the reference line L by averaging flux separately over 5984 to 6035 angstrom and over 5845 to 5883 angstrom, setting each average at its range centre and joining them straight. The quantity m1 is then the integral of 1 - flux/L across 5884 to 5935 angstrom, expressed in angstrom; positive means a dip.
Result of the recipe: 3.2 angstrom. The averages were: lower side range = 8.12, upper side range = 8.09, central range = 7.6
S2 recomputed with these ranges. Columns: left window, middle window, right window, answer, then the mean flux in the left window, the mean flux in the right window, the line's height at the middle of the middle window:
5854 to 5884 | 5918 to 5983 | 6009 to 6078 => 0.60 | 8.11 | 8.26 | 8.18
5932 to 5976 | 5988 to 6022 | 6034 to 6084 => 0.58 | 8.15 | 8.39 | 8.26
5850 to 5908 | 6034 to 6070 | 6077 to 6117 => -1.32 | 7.71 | 8.22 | 8.11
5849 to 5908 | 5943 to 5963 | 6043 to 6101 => -0.49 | 7.72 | 8.31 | 7.94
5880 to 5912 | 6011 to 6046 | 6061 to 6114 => -0.62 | 7.34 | 8.29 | 8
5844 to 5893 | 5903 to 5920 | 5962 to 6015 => 0.29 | 7.89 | 8.17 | 7.99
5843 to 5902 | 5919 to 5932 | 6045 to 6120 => -0.32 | 7.76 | 8.3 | 7.89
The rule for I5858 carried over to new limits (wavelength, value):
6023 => 7.97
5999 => 8.33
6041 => 8.26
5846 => 8.16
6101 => 8.16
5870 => 7.99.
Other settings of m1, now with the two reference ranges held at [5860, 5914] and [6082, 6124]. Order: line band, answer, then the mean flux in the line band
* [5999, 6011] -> -0.42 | 8.24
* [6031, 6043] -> -0.28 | 8.22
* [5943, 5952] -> -0.29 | 8.08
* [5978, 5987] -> -0.15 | 8.04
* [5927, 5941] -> -0.38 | 8.01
